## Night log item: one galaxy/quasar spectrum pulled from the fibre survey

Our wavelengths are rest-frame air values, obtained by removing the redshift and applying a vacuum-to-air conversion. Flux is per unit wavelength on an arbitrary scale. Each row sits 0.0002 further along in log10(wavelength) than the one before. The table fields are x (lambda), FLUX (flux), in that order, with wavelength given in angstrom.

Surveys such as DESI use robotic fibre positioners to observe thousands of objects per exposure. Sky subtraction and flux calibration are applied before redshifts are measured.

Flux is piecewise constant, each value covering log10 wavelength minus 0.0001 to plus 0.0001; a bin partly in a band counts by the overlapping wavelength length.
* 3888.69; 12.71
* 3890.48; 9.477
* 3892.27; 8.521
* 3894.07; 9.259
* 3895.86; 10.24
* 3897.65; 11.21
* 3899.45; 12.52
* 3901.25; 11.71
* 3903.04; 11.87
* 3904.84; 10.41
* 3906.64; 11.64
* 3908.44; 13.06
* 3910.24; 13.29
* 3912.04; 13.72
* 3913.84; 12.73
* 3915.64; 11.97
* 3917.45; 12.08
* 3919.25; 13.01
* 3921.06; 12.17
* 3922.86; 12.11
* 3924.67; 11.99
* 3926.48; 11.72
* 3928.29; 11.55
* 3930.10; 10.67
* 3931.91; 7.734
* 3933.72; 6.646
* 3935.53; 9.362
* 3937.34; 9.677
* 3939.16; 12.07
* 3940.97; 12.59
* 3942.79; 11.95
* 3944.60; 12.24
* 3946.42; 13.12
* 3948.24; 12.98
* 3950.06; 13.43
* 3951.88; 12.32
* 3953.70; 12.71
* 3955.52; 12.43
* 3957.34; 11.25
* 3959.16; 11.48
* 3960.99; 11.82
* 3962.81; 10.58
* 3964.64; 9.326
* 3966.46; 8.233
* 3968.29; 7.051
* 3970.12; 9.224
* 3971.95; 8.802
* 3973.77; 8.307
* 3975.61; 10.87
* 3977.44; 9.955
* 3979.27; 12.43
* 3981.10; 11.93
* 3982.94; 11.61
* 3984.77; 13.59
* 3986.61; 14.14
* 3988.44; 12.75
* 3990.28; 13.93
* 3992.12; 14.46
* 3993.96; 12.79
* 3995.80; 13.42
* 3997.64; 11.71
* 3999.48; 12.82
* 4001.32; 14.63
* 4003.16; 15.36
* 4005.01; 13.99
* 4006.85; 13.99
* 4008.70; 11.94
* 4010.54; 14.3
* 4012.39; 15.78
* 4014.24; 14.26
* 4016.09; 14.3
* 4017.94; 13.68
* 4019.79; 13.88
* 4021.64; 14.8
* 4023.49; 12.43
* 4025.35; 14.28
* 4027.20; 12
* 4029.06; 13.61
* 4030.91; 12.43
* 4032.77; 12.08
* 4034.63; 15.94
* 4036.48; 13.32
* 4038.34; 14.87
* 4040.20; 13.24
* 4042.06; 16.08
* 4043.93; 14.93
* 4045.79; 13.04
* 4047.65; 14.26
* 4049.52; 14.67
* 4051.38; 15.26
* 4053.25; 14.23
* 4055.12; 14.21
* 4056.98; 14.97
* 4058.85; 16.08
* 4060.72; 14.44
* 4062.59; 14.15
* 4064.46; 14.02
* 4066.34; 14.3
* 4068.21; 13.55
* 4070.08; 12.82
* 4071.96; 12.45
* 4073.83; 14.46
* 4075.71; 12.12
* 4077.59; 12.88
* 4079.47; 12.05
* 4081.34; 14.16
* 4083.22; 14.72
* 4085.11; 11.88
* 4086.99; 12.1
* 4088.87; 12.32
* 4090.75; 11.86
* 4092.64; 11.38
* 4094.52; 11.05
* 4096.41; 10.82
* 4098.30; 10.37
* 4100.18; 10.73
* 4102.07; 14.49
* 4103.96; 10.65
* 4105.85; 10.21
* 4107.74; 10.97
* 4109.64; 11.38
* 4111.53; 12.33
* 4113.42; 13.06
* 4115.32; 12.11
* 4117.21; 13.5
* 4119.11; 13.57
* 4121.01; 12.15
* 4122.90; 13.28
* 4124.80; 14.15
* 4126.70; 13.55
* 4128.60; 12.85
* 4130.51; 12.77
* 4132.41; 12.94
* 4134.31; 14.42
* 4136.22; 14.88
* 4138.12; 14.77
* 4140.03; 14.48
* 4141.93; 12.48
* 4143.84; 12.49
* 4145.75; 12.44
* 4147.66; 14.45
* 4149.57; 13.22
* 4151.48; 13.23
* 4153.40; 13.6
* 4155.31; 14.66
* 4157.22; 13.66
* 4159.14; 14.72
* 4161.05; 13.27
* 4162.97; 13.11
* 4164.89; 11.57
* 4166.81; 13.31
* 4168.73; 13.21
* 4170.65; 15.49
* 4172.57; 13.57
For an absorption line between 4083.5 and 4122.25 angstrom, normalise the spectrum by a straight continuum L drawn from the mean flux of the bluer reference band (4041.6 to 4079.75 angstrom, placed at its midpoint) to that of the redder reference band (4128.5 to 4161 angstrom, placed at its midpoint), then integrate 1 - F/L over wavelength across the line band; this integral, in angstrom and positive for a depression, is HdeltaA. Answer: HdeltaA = 5.4 angstrom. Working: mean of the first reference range 14.1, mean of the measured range 11.9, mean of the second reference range 13.7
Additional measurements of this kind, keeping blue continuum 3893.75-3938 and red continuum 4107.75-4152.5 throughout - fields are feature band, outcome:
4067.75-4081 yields -0.24 angstrom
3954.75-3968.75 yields 1.64 angstrom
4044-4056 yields -1.76 angstrom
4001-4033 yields -4.14 angstrom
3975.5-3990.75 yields -0.61 angstrom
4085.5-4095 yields 0.78 angstrom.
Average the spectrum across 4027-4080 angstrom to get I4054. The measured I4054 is 13.9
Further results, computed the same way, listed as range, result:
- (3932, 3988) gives 11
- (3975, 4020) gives 13.3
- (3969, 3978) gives 9.36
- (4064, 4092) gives 13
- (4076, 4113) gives 11.9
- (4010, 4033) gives 13.7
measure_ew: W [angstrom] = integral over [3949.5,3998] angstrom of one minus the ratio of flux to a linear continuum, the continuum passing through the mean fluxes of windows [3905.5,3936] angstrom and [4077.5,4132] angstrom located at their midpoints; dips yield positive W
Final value 1.1 angstrom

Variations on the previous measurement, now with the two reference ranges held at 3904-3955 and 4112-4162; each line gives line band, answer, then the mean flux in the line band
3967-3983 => 3.0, 9.89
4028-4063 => -4.3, 14.3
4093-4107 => 2.1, 11.2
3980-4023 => -4.5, 13.6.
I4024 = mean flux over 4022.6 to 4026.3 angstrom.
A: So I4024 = 13.3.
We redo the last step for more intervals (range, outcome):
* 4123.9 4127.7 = 13.8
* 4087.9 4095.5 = 11.7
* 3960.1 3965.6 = 10.6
